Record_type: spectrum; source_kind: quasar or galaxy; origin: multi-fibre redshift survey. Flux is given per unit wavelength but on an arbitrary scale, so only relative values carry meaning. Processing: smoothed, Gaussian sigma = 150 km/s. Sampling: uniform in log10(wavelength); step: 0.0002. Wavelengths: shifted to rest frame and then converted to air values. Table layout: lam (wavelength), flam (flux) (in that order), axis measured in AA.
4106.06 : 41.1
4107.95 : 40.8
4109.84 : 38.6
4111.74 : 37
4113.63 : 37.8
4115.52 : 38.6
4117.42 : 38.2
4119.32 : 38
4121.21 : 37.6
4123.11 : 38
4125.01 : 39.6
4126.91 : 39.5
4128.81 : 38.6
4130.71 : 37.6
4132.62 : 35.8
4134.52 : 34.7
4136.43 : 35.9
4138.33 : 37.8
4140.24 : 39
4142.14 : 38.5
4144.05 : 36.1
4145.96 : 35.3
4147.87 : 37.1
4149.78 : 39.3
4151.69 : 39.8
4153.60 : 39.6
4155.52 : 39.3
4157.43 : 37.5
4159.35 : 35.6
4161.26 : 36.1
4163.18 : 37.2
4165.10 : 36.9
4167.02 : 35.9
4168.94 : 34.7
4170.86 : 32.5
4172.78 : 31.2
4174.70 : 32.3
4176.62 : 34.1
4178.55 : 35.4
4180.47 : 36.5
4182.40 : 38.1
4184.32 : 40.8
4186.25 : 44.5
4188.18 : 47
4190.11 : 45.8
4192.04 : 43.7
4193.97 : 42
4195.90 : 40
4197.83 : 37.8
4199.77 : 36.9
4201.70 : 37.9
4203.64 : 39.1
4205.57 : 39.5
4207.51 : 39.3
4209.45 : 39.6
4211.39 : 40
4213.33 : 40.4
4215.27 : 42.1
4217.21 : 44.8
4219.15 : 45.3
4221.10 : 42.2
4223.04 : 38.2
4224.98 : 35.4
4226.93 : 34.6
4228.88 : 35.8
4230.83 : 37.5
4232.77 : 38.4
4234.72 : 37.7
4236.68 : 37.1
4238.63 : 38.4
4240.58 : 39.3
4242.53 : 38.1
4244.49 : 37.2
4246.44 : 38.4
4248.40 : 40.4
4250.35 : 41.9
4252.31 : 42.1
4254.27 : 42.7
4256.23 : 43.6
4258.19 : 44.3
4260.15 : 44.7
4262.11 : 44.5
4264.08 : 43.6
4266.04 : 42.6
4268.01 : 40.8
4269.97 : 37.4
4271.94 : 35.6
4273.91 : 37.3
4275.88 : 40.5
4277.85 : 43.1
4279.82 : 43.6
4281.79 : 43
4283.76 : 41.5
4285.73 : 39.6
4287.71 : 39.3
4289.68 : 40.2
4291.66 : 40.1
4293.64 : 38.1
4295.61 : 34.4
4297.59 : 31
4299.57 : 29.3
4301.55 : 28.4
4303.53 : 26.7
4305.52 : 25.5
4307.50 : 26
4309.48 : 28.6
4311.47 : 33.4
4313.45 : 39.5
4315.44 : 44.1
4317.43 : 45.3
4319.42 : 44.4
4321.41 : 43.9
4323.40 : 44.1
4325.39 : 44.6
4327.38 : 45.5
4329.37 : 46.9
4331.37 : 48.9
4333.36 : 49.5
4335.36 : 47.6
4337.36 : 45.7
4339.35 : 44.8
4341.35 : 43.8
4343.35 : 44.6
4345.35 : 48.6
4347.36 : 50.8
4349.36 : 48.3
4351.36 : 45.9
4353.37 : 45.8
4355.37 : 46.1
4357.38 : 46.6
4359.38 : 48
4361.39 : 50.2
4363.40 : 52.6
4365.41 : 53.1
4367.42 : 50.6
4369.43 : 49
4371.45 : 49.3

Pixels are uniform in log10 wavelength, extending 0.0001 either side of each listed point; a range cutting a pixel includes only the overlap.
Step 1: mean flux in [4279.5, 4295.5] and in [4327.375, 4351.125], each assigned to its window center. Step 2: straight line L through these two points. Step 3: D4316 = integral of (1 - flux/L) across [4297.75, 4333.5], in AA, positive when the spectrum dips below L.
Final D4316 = 4.9 AA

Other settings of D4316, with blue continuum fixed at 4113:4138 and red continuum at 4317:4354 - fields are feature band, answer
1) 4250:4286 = 1.5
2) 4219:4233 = 1.3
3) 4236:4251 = 1.3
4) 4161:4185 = 2.5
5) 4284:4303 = 3.8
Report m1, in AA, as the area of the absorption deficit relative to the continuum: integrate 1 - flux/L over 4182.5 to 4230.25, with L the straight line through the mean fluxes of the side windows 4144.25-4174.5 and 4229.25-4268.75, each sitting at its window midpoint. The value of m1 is -2.3 AA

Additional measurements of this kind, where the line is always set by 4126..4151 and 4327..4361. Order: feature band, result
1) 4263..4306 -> 6.47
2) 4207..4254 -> 2.55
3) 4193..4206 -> 0.39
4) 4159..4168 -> 0.50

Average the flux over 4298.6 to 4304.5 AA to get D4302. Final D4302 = 28.1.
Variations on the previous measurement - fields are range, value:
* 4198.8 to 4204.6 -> 37.9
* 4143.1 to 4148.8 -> 36.2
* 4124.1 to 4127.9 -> 39.5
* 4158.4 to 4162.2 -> 35.9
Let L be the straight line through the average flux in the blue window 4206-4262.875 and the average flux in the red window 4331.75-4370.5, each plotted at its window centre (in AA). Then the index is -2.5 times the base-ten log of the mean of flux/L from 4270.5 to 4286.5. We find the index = 0.07 mag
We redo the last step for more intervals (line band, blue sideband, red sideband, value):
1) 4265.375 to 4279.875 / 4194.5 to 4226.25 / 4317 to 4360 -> 0.084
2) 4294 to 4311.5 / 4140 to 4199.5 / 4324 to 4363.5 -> 0.463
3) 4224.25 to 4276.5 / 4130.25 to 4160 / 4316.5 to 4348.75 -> 0.073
